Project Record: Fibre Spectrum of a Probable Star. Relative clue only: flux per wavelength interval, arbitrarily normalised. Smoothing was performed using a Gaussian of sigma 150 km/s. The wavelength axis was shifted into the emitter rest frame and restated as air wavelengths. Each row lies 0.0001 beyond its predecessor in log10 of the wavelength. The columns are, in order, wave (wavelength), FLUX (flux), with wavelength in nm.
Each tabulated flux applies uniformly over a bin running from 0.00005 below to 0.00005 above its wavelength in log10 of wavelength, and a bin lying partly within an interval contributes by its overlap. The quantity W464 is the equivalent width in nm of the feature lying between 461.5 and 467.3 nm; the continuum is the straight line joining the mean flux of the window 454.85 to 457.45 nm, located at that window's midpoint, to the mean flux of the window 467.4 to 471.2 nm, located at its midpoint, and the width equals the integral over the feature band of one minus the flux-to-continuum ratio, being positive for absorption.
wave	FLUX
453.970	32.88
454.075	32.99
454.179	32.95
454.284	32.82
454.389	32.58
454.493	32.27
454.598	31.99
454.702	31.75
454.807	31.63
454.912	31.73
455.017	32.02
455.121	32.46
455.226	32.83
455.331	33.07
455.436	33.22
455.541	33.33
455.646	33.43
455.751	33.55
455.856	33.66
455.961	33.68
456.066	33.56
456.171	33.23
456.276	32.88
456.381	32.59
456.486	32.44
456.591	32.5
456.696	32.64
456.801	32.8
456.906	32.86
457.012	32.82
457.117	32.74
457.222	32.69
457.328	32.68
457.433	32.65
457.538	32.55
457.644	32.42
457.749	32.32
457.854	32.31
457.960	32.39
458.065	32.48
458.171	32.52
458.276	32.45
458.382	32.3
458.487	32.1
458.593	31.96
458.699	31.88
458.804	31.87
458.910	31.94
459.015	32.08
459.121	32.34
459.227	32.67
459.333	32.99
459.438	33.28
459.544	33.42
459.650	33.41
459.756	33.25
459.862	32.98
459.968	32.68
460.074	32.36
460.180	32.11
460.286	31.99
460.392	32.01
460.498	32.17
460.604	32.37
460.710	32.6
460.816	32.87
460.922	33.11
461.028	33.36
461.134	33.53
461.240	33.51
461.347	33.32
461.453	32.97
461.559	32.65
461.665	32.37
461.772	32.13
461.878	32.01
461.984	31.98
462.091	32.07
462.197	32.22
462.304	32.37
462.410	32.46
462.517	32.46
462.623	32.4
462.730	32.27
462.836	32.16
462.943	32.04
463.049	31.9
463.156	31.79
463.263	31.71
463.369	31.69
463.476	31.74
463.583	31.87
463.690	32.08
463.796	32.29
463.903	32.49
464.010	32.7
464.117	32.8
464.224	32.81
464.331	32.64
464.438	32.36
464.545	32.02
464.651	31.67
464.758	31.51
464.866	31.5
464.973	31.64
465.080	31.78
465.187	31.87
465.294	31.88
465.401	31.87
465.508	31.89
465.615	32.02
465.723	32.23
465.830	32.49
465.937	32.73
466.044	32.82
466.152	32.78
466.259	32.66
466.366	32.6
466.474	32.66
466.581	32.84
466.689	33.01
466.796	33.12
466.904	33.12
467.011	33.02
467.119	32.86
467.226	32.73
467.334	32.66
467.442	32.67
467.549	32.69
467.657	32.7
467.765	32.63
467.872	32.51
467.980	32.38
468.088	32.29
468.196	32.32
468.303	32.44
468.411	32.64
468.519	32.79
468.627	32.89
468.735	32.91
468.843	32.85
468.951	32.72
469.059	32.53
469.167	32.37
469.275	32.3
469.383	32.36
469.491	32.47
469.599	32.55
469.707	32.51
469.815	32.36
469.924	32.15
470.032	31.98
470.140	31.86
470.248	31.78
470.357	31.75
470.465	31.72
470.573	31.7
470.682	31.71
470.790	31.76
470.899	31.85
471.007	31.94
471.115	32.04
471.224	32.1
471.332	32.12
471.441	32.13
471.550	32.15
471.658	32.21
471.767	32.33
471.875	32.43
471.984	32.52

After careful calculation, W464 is 0.04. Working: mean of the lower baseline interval 32.9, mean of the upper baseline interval 32.3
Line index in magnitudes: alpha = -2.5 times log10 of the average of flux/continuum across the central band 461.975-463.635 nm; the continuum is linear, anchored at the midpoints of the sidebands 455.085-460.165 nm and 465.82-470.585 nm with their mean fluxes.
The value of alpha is 0.019 mag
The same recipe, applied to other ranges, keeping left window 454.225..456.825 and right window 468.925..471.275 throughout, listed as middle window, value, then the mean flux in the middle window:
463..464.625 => 0.007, 32.2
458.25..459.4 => 0.012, 32.2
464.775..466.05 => 0.010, 32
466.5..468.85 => -0.017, 32.7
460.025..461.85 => -0.005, 32.7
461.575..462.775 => 0.007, 32.2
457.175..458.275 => 0.005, 32.5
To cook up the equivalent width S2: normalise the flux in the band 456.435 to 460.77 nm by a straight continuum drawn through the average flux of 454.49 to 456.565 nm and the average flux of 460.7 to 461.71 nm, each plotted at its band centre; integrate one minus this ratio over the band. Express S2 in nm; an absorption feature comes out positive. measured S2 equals 0.06 nm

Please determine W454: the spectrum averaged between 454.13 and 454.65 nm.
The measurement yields 32.5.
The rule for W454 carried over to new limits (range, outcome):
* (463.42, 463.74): 31.8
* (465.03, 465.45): 31.9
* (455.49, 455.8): 33.4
